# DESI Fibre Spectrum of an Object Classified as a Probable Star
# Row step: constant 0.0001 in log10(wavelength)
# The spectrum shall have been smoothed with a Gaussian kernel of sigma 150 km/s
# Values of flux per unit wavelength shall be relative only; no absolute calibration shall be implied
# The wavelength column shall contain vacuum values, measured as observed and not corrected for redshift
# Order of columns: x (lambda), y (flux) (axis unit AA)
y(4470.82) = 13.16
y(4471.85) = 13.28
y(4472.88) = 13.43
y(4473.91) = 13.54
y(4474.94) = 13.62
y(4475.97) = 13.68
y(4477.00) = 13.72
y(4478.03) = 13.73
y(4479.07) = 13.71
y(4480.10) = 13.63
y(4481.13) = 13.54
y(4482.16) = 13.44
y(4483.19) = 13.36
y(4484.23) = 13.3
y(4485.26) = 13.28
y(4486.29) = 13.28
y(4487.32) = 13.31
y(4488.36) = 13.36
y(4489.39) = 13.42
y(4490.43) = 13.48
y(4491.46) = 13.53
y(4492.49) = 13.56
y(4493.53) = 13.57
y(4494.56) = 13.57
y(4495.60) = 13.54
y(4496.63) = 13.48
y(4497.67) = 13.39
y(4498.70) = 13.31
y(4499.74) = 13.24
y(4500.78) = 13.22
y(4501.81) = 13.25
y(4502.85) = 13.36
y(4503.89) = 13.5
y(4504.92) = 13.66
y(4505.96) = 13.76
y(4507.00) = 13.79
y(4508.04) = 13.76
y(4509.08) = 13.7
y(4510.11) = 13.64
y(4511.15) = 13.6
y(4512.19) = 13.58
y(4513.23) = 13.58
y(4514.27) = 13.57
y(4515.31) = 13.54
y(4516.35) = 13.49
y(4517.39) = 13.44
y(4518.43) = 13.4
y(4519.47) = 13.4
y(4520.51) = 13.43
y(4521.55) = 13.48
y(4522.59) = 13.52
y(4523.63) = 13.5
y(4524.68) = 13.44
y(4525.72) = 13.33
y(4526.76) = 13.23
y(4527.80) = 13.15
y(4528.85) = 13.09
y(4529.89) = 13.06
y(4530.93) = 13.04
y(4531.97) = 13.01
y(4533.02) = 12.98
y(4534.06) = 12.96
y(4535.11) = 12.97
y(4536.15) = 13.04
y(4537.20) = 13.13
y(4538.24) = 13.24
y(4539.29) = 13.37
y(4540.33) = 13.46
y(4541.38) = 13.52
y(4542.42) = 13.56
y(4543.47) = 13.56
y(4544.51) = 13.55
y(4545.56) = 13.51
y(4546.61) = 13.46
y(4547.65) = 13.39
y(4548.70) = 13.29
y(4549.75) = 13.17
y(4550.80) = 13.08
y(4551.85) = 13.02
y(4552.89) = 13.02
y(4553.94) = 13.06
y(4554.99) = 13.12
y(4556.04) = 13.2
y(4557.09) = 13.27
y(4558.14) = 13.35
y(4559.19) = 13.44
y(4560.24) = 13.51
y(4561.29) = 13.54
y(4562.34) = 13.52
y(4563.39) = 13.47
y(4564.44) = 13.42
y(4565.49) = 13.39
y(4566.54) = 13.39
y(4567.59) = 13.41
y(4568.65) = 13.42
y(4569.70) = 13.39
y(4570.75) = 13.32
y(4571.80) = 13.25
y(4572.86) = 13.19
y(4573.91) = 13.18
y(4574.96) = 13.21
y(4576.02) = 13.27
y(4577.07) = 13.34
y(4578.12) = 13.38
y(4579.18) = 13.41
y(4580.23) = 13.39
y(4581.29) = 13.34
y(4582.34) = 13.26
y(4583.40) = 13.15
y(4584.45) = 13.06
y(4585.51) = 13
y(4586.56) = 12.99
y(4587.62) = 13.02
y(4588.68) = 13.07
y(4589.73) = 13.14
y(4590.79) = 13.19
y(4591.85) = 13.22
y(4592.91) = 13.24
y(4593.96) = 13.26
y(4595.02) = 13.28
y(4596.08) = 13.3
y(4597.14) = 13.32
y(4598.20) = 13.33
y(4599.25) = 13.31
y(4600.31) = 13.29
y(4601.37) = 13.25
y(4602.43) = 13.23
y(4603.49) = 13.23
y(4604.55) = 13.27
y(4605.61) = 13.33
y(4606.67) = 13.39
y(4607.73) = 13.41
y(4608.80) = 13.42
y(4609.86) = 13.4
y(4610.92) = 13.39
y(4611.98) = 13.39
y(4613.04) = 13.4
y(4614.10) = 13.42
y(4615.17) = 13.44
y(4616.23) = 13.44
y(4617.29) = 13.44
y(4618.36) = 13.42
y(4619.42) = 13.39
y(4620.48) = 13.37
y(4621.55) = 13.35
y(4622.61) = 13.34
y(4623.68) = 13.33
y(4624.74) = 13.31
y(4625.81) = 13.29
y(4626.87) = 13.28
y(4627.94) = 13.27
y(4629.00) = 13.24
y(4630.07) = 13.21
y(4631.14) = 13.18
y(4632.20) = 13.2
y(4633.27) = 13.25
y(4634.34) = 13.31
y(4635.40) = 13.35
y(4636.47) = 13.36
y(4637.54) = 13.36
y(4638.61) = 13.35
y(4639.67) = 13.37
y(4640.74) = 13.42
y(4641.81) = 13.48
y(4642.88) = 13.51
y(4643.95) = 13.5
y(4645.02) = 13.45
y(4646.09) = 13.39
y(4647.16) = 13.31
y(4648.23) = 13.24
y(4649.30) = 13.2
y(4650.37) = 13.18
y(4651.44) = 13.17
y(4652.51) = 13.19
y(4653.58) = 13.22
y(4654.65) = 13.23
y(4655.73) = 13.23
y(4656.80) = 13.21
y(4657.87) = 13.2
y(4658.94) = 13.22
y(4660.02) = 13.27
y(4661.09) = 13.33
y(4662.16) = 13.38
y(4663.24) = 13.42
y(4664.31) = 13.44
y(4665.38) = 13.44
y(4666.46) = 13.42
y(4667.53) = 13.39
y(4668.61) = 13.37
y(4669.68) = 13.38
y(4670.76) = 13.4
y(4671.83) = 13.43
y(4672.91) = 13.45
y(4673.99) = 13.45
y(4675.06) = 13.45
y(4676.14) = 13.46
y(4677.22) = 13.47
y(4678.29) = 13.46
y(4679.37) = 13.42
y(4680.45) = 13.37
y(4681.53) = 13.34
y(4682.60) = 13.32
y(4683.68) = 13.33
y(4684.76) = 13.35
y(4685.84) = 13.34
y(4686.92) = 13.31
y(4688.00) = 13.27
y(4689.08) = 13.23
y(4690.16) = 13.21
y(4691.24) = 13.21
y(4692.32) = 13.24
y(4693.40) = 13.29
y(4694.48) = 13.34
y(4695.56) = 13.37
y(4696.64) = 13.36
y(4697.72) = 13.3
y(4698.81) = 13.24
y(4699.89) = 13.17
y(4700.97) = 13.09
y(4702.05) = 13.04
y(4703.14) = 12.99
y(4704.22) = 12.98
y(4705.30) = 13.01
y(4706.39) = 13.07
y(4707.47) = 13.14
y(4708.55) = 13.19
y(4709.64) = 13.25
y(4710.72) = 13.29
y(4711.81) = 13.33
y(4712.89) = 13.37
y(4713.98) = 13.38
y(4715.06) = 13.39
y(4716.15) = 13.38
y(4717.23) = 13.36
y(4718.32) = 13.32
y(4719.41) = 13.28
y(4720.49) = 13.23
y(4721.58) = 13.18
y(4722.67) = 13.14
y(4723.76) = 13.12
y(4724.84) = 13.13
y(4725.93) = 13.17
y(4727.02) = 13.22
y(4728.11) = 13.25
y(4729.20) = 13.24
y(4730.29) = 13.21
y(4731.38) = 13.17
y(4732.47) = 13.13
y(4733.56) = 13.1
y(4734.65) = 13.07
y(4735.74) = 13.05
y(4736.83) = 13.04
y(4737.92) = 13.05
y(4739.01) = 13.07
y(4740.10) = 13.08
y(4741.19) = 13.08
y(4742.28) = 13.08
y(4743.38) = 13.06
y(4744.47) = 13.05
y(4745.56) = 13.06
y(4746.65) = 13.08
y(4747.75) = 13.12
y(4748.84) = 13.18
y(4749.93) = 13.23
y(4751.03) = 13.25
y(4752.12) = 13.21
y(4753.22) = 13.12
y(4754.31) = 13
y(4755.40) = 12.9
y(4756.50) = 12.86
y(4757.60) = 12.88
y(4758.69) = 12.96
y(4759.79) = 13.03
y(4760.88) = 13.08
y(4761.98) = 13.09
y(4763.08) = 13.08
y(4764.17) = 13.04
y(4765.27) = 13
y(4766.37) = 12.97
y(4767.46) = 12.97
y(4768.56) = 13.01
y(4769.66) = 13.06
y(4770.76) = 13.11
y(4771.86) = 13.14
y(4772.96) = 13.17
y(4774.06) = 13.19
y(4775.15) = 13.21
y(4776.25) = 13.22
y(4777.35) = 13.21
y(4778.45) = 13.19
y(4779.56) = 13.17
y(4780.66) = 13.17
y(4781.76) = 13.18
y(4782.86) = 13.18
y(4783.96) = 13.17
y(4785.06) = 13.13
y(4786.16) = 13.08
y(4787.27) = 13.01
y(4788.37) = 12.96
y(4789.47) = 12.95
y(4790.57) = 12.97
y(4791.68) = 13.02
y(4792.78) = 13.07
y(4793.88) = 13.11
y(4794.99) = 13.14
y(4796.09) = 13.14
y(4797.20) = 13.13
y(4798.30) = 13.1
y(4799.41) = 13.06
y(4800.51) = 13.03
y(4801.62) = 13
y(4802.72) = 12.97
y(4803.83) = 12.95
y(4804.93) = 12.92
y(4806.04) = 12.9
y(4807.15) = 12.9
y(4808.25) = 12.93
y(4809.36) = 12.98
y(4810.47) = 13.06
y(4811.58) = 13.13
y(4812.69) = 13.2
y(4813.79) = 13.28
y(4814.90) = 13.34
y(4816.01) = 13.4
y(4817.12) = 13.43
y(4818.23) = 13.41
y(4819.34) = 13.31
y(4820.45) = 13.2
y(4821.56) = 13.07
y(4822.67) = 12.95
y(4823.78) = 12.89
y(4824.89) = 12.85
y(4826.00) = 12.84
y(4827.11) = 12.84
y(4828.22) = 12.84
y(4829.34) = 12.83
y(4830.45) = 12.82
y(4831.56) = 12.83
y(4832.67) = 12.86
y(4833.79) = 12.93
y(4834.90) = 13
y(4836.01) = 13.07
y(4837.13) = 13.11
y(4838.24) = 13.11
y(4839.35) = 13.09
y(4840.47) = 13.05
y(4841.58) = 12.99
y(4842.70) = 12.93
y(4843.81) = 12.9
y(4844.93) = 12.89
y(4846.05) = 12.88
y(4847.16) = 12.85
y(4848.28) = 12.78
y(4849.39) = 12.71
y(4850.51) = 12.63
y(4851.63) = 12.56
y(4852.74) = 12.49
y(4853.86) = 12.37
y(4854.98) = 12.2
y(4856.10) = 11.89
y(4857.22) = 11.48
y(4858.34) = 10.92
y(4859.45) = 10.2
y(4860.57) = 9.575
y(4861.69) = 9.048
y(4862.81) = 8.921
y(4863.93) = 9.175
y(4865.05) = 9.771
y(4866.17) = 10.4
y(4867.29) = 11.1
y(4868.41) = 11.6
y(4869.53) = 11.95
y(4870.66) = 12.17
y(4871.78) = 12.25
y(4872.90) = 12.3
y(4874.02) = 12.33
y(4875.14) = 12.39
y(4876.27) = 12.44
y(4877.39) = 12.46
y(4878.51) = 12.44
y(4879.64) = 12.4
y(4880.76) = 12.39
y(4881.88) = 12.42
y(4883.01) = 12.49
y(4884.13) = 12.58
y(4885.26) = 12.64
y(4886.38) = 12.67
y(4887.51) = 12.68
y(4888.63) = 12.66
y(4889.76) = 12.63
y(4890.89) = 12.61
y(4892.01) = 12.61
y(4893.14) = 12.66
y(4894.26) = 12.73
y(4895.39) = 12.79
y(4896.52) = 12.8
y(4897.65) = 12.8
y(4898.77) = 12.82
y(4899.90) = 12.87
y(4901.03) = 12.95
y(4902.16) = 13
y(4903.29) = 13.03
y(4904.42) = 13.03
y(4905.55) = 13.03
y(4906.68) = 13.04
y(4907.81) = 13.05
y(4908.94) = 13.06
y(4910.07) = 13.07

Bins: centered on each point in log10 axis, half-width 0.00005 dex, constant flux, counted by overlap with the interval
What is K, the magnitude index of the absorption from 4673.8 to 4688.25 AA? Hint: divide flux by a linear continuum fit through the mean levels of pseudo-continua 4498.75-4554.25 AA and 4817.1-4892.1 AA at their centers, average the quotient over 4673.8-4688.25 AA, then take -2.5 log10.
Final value -0.04 mag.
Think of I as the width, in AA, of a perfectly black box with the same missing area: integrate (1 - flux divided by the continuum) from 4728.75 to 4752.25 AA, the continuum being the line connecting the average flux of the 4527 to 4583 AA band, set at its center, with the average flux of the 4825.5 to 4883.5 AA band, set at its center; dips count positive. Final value -1.0 AA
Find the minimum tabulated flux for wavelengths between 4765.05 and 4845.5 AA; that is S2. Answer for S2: 12.82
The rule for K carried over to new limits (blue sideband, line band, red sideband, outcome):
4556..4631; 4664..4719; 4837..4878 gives -0.04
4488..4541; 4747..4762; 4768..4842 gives 0.01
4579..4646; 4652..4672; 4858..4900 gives -0.02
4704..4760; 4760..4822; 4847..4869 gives -0.08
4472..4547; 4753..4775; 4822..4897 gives -0.04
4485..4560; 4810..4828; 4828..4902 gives -0.06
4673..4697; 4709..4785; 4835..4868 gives -0.03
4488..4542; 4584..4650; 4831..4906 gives -0.02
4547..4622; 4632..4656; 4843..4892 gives -0.03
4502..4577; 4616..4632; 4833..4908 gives -0.02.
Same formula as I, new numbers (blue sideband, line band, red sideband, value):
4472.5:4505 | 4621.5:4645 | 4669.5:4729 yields 0.0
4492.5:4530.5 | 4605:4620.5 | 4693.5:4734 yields -0.1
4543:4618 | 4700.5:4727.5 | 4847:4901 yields -1.0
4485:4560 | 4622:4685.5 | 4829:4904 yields -1.9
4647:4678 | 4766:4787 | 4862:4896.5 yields -0.8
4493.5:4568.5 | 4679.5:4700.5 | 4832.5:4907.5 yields -0.7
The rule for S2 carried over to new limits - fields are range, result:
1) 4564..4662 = 12.99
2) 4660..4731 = 12.98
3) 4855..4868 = 8.921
